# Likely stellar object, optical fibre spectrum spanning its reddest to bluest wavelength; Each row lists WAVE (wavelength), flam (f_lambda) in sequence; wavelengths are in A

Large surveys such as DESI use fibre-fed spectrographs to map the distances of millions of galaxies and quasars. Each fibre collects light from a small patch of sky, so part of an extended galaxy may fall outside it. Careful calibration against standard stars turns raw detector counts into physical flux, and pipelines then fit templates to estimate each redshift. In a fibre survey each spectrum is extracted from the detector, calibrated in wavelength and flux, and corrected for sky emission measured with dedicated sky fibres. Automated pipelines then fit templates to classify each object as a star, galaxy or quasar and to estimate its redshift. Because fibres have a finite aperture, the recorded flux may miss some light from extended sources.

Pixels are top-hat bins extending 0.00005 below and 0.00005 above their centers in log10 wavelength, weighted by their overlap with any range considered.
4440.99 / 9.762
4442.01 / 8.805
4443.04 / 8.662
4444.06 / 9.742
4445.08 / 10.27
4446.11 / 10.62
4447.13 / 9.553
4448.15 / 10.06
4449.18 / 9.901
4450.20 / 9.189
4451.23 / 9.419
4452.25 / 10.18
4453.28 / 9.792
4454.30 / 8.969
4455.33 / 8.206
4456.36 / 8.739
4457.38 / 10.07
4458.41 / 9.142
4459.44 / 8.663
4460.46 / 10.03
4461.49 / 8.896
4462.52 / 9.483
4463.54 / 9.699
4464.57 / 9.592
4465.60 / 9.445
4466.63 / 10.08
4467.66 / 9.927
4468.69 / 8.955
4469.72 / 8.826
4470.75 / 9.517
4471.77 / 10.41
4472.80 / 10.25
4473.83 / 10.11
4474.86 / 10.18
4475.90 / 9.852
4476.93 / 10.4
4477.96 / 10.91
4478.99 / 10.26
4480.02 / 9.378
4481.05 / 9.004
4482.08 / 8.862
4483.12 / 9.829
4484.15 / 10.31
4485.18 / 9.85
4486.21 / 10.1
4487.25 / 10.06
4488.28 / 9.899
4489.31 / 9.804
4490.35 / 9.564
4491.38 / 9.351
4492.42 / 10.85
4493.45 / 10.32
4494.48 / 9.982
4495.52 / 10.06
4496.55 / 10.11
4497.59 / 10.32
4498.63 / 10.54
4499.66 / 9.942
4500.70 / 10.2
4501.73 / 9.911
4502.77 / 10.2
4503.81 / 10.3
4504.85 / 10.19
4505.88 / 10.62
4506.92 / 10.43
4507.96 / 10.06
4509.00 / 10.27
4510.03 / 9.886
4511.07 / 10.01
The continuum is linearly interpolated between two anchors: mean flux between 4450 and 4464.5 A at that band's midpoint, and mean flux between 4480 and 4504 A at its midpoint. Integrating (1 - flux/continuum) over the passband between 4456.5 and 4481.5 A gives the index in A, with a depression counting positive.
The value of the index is -0.41 A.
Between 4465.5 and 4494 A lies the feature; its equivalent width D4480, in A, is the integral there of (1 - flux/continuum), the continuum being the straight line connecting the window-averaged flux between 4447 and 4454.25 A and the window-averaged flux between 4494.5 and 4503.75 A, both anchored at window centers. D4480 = 0.3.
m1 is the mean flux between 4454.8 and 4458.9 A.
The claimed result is 9.03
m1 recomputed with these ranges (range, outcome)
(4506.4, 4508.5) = 10.2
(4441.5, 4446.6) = 9.61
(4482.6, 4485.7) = 10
